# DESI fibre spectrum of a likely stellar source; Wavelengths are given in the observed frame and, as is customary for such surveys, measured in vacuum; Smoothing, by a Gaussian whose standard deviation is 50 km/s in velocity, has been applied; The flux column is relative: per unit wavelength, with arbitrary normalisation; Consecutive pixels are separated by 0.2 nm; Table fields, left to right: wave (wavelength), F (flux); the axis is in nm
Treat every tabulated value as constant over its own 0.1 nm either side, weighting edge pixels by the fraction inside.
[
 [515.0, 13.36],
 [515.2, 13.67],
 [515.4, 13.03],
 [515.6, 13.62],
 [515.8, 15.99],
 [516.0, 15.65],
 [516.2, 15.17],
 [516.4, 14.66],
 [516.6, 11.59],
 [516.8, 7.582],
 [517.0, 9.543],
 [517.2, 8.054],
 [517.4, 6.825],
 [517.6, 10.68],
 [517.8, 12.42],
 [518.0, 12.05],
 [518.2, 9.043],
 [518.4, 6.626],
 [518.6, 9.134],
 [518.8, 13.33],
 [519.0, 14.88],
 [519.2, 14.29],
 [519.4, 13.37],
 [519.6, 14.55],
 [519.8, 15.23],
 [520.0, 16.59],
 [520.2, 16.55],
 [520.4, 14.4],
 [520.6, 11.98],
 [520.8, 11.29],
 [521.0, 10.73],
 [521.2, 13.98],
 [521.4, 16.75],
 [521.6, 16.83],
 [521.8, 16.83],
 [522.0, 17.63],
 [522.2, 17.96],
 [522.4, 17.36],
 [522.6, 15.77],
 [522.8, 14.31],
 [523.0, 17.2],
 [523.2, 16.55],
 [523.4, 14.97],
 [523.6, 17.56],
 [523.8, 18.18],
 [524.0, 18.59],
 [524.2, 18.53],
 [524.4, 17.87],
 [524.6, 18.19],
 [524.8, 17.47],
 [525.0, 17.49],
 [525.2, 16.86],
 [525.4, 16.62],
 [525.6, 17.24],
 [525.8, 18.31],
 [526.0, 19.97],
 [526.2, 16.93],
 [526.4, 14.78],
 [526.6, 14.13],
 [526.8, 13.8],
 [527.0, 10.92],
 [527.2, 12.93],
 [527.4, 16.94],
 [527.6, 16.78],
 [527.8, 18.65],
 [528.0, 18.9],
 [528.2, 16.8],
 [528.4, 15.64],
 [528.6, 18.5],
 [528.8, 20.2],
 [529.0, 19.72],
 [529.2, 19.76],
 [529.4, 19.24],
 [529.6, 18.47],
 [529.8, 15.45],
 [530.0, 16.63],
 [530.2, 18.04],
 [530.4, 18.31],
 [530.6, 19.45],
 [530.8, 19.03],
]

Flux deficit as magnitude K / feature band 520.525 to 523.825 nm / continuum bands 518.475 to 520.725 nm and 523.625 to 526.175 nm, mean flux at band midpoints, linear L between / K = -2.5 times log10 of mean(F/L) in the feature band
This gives 0.02 mag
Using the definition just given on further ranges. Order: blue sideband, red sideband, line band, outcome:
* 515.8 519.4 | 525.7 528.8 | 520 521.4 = -0.05 mag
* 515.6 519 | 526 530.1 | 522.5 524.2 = -0.16 mag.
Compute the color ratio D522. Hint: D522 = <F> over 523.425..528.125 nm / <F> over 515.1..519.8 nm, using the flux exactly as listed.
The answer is 1.4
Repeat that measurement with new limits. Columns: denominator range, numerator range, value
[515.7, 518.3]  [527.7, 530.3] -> 1.58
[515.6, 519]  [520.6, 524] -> 1.40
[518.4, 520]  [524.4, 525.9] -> 1.31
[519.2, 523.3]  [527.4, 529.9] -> 1.19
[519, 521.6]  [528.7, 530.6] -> 1.29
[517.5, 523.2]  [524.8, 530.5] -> 1.22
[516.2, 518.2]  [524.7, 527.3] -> 1.51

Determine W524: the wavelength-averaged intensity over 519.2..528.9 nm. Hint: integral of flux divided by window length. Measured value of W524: 16.2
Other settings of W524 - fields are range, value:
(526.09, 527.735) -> 14.8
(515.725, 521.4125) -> 12.4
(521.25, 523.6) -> 16.5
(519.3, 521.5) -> 14.1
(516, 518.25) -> 10.9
